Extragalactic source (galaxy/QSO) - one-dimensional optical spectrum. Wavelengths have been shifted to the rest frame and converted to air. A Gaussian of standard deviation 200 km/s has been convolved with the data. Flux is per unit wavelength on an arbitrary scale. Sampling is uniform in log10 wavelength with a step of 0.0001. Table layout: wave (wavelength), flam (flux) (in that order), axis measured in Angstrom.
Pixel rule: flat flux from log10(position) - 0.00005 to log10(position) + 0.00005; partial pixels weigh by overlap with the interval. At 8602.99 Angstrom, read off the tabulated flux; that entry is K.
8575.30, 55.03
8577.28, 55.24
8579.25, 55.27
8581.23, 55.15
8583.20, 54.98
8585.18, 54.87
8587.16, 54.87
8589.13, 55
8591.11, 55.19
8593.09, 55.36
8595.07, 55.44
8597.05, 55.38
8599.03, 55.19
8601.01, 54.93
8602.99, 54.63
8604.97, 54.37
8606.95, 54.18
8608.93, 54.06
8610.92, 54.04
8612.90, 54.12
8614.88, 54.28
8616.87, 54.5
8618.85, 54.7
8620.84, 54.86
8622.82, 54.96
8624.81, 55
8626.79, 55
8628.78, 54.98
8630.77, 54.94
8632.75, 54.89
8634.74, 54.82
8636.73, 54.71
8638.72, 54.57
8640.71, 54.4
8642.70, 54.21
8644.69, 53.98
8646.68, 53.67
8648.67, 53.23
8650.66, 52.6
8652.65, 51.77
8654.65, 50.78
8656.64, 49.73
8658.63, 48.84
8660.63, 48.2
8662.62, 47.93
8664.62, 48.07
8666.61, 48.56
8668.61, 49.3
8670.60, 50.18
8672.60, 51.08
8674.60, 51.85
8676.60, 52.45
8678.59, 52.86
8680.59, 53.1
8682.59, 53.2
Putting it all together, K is 54.63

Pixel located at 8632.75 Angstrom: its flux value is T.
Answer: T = 54.89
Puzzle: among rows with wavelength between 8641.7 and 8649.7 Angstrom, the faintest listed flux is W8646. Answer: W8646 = 53.23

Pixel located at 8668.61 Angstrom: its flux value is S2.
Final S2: 49.3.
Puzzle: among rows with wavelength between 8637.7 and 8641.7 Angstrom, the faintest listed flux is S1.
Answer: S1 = 54.4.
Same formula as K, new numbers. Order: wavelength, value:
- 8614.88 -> 54.28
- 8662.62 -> 47.93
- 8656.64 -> 49.73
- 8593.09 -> 55.36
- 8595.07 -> 55.44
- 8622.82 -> 54.96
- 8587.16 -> 54.87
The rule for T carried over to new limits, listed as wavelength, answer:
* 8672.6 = 51.08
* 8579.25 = 55.27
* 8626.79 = 55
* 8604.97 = 54.37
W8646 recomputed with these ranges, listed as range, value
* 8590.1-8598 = 55.19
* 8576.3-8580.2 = 55.24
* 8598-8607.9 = 54.18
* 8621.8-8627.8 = 54.96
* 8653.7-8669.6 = 47.93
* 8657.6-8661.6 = 48.2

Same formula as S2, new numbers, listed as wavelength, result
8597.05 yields 55.38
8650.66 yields 52.6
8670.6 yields 50.18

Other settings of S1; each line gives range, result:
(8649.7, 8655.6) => 50.78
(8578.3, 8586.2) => 54.87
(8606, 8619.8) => 54.04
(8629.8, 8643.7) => 54.21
